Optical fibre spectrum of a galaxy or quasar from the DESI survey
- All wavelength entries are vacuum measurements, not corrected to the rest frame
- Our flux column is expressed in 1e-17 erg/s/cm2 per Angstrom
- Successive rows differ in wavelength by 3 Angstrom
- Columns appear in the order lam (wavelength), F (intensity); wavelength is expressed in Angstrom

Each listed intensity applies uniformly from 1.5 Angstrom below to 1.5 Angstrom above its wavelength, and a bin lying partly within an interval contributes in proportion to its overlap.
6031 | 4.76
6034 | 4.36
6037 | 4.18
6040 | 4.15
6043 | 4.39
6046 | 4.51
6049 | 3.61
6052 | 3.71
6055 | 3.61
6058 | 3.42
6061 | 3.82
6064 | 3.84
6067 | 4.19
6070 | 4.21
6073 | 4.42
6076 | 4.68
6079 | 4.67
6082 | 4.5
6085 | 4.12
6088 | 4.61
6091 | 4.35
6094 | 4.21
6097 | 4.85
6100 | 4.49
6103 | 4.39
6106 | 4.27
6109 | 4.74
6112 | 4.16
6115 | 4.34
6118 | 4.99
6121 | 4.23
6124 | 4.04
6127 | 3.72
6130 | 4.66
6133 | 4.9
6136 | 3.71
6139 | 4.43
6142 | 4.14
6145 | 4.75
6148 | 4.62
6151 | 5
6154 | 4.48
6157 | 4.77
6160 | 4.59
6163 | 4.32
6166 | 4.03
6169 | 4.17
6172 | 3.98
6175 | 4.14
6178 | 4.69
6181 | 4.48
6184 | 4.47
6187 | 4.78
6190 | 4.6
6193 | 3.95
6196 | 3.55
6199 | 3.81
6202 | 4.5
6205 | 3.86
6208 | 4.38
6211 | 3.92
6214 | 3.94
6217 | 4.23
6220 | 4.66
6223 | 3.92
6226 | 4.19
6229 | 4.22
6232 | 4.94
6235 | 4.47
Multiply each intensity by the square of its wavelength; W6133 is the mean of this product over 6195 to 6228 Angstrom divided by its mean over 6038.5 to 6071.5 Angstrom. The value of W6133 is 1.09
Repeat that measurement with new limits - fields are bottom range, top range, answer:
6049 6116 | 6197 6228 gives 1.02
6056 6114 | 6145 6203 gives 1.04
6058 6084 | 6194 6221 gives 1.01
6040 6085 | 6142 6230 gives 1.09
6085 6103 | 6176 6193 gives 1.05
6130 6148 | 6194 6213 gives 0.92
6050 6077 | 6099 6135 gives 1.13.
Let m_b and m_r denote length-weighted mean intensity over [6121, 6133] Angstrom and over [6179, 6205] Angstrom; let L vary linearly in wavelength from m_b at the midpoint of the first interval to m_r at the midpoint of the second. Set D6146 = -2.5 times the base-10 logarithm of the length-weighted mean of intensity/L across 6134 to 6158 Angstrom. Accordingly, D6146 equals -0.06 mag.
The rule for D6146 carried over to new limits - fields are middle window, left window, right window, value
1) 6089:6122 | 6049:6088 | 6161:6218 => -0.08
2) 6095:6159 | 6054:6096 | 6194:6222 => -0.08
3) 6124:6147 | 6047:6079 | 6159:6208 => -0.04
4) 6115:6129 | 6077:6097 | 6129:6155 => 0.06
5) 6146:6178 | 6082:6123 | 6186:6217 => -0.04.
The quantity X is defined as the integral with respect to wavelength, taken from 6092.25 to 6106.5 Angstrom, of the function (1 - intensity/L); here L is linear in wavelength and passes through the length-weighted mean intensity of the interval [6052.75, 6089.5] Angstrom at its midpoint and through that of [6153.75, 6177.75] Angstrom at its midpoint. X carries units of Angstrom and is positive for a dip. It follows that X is -0.82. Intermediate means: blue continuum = 4.16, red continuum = 4.32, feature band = 4.45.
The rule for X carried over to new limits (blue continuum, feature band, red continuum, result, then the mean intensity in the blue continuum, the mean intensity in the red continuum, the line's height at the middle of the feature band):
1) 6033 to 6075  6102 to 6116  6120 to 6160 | -0.31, 4.03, 4.43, 4.29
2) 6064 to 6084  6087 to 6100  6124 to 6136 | -0.43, 4.39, 4.29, 4.36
